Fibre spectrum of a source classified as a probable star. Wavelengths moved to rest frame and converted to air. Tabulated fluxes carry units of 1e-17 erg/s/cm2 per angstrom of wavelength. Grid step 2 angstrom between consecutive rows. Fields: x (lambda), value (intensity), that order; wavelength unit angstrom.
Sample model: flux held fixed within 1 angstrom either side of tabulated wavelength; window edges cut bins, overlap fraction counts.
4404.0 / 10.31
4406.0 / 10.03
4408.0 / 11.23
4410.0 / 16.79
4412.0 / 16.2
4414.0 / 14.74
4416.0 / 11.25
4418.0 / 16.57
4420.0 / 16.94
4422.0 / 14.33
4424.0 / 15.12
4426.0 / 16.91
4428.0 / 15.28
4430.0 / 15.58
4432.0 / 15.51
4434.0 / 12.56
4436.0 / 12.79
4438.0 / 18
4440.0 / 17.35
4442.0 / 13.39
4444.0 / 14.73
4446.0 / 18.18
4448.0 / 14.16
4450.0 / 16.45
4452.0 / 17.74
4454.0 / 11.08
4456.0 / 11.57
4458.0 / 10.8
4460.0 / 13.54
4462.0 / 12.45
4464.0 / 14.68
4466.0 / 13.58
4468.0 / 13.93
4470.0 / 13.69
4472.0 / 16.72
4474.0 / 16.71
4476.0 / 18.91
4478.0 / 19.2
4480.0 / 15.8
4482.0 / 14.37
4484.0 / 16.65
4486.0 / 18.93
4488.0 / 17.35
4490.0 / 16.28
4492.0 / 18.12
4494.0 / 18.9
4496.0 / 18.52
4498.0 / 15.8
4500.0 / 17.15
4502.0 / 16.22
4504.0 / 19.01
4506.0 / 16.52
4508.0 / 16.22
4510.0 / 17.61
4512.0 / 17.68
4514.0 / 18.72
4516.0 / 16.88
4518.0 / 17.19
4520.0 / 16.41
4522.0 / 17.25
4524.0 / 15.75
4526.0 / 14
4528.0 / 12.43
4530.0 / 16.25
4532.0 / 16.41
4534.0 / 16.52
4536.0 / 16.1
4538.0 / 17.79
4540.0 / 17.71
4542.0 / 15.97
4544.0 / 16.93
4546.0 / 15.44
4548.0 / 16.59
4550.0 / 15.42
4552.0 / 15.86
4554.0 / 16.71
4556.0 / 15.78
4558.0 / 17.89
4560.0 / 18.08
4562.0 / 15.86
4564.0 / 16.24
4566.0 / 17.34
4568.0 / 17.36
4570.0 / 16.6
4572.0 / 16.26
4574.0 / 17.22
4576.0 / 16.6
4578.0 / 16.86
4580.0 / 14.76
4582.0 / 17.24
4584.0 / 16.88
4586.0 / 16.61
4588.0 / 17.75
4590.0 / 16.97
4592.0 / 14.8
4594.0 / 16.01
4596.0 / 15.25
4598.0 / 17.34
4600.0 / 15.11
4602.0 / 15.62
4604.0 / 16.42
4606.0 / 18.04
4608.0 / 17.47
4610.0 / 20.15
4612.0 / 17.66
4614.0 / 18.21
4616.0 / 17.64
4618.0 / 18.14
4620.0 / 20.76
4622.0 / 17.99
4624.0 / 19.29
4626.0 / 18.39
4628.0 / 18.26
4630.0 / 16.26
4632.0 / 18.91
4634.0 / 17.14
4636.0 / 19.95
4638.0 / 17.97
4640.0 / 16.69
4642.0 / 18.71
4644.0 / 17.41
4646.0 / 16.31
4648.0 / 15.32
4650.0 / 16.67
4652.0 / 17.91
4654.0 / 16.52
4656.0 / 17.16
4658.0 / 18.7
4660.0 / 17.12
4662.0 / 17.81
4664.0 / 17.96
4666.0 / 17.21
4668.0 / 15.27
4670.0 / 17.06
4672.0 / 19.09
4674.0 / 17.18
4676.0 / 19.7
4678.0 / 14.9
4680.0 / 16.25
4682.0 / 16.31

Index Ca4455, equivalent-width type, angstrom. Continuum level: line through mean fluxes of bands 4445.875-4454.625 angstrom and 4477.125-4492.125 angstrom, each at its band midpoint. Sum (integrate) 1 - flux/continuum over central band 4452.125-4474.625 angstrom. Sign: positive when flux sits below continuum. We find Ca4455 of 3.4 angstrom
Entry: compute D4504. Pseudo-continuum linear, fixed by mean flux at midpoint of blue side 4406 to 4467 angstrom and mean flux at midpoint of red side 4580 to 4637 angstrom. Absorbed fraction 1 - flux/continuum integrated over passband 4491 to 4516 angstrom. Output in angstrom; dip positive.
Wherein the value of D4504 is -2.89 angstrom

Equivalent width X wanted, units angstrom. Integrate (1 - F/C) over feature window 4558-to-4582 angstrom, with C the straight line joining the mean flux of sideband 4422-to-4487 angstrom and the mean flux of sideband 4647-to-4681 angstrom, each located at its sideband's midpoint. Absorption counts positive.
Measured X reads -0.67 angstrom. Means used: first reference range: 15.2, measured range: 16.7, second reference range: 17.2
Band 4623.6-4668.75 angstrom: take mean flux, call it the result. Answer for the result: 17.5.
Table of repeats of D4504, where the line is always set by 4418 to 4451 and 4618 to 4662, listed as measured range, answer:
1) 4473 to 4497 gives -2.1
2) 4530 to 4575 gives 0.5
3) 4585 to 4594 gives 0.4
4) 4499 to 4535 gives -0.4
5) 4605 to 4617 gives -0.5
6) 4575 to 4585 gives 0.4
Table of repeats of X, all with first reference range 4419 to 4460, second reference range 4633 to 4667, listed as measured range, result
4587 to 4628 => -1.29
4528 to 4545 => -0.41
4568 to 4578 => -0.15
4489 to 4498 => -1.26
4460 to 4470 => 1.02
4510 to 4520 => -1.07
